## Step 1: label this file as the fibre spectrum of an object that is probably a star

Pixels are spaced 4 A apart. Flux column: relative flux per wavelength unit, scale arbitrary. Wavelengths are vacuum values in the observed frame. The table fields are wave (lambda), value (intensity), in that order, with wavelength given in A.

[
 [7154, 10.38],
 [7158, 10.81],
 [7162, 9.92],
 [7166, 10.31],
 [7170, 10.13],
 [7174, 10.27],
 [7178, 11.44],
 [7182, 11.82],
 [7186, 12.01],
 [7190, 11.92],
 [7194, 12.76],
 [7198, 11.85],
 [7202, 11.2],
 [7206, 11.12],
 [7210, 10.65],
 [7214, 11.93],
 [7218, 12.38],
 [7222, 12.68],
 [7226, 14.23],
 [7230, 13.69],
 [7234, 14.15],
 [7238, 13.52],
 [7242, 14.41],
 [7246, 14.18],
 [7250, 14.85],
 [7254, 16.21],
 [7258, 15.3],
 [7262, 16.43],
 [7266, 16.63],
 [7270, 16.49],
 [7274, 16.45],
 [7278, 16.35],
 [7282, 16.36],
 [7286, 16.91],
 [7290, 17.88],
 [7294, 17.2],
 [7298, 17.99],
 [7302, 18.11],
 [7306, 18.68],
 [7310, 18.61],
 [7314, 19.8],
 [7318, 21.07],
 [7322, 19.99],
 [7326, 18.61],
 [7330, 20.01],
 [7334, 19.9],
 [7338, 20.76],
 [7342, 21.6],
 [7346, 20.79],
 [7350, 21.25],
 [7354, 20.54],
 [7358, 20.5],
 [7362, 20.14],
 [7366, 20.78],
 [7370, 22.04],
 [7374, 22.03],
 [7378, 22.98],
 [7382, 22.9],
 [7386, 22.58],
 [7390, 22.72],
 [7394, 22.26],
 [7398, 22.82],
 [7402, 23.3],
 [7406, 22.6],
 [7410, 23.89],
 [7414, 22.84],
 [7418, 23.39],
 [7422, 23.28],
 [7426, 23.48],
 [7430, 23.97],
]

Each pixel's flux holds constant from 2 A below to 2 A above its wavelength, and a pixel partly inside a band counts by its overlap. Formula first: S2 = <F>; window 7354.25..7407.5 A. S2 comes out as 22.1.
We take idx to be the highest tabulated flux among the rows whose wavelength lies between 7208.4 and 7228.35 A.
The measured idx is 14.23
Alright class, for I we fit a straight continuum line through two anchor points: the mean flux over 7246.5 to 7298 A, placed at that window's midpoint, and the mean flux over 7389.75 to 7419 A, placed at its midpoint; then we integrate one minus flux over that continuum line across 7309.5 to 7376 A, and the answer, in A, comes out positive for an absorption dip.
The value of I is -2.13 A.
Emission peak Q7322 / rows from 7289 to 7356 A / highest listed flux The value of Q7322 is 21.6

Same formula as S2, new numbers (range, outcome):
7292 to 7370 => 19.9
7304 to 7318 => 19.3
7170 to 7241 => 12.2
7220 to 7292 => 15.4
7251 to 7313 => 17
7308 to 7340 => 19.8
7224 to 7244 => 14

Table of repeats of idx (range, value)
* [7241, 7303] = 18.11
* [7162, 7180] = 11.44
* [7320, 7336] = 20.01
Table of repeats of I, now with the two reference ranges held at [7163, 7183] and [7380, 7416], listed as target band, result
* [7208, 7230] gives 1.2 A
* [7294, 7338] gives -1.9 A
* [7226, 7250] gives 0.2 A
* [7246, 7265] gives -0.5 A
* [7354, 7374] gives 0.1 A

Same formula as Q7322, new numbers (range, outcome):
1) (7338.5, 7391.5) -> 22.98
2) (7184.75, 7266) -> 16.63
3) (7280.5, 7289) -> 16.91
